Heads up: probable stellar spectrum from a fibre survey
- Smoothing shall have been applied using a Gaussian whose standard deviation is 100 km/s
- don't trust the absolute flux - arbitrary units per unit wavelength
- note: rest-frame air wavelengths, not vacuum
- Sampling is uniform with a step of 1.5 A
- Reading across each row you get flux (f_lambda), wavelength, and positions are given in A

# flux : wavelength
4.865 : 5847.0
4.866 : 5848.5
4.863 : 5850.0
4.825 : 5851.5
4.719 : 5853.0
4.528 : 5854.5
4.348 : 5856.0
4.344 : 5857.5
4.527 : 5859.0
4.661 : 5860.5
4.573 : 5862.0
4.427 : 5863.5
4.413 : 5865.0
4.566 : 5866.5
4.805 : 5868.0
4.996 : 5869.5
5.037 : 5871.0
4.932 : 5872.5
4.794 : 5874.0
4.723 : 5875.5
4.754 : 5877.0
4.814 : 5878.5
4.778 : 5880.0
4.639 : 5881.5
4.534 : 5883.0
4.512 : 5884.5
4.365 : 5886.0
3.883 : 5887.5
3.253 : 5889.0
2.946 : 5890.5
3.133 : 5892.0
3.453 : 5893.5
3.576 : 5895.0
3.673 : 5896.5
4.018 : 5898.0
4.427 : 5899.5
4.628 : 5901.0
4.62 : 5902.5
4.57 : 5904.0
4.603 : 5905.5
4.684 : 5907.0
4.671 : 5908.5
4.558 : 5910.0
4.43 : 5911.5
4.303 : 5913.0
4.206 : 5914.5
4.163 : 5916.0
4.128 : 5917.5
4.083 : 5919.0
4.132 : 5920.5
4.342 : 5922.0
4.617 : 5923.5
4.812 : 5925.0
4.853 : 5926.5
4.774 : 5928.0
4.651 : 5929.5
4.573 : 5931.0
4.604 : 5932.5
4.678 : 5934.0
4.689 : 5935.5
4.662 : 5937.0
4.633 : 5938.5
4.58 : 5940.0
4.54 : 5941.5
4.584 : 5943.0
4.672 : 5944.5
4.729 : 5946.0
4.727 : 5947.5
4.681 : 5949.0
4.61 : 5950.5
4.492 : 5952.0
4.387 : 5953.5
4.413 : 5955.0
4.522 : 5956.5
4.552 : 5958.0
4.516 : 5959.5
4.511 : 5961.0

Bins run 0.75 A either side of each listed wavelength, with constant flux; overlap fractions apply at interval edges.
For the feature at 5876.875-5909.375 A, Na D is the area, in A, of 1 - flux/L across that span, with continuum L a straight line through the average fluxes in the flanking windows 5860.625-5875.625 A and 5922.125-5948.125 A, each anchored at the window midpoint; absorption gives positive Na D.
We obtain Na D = 3.5 A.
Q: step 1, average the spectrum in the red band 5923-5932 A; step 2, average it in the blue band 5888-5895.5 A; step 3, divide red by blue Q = 1.44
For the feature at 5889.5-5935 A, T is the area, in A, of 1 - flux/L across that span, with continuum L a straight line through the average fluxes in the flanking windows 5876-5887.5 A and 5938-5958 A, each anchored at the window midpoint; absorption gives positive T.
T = 2.86 A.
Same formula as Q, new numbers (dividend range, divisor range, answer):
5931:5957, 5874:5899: 1.12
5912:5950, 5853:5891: 1.01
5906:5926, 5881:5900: 1.14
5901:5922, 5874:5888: 0.96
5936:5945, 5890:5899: 1.31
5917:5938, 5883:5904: 1.16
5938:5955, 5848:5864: 1.00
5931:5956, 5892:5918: 1.08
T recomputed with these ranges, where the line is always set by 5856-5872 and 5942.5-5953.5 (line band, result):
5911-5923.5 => 1.0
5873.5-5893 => 1.7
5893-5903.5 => 1.2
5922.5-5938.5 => -0.2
